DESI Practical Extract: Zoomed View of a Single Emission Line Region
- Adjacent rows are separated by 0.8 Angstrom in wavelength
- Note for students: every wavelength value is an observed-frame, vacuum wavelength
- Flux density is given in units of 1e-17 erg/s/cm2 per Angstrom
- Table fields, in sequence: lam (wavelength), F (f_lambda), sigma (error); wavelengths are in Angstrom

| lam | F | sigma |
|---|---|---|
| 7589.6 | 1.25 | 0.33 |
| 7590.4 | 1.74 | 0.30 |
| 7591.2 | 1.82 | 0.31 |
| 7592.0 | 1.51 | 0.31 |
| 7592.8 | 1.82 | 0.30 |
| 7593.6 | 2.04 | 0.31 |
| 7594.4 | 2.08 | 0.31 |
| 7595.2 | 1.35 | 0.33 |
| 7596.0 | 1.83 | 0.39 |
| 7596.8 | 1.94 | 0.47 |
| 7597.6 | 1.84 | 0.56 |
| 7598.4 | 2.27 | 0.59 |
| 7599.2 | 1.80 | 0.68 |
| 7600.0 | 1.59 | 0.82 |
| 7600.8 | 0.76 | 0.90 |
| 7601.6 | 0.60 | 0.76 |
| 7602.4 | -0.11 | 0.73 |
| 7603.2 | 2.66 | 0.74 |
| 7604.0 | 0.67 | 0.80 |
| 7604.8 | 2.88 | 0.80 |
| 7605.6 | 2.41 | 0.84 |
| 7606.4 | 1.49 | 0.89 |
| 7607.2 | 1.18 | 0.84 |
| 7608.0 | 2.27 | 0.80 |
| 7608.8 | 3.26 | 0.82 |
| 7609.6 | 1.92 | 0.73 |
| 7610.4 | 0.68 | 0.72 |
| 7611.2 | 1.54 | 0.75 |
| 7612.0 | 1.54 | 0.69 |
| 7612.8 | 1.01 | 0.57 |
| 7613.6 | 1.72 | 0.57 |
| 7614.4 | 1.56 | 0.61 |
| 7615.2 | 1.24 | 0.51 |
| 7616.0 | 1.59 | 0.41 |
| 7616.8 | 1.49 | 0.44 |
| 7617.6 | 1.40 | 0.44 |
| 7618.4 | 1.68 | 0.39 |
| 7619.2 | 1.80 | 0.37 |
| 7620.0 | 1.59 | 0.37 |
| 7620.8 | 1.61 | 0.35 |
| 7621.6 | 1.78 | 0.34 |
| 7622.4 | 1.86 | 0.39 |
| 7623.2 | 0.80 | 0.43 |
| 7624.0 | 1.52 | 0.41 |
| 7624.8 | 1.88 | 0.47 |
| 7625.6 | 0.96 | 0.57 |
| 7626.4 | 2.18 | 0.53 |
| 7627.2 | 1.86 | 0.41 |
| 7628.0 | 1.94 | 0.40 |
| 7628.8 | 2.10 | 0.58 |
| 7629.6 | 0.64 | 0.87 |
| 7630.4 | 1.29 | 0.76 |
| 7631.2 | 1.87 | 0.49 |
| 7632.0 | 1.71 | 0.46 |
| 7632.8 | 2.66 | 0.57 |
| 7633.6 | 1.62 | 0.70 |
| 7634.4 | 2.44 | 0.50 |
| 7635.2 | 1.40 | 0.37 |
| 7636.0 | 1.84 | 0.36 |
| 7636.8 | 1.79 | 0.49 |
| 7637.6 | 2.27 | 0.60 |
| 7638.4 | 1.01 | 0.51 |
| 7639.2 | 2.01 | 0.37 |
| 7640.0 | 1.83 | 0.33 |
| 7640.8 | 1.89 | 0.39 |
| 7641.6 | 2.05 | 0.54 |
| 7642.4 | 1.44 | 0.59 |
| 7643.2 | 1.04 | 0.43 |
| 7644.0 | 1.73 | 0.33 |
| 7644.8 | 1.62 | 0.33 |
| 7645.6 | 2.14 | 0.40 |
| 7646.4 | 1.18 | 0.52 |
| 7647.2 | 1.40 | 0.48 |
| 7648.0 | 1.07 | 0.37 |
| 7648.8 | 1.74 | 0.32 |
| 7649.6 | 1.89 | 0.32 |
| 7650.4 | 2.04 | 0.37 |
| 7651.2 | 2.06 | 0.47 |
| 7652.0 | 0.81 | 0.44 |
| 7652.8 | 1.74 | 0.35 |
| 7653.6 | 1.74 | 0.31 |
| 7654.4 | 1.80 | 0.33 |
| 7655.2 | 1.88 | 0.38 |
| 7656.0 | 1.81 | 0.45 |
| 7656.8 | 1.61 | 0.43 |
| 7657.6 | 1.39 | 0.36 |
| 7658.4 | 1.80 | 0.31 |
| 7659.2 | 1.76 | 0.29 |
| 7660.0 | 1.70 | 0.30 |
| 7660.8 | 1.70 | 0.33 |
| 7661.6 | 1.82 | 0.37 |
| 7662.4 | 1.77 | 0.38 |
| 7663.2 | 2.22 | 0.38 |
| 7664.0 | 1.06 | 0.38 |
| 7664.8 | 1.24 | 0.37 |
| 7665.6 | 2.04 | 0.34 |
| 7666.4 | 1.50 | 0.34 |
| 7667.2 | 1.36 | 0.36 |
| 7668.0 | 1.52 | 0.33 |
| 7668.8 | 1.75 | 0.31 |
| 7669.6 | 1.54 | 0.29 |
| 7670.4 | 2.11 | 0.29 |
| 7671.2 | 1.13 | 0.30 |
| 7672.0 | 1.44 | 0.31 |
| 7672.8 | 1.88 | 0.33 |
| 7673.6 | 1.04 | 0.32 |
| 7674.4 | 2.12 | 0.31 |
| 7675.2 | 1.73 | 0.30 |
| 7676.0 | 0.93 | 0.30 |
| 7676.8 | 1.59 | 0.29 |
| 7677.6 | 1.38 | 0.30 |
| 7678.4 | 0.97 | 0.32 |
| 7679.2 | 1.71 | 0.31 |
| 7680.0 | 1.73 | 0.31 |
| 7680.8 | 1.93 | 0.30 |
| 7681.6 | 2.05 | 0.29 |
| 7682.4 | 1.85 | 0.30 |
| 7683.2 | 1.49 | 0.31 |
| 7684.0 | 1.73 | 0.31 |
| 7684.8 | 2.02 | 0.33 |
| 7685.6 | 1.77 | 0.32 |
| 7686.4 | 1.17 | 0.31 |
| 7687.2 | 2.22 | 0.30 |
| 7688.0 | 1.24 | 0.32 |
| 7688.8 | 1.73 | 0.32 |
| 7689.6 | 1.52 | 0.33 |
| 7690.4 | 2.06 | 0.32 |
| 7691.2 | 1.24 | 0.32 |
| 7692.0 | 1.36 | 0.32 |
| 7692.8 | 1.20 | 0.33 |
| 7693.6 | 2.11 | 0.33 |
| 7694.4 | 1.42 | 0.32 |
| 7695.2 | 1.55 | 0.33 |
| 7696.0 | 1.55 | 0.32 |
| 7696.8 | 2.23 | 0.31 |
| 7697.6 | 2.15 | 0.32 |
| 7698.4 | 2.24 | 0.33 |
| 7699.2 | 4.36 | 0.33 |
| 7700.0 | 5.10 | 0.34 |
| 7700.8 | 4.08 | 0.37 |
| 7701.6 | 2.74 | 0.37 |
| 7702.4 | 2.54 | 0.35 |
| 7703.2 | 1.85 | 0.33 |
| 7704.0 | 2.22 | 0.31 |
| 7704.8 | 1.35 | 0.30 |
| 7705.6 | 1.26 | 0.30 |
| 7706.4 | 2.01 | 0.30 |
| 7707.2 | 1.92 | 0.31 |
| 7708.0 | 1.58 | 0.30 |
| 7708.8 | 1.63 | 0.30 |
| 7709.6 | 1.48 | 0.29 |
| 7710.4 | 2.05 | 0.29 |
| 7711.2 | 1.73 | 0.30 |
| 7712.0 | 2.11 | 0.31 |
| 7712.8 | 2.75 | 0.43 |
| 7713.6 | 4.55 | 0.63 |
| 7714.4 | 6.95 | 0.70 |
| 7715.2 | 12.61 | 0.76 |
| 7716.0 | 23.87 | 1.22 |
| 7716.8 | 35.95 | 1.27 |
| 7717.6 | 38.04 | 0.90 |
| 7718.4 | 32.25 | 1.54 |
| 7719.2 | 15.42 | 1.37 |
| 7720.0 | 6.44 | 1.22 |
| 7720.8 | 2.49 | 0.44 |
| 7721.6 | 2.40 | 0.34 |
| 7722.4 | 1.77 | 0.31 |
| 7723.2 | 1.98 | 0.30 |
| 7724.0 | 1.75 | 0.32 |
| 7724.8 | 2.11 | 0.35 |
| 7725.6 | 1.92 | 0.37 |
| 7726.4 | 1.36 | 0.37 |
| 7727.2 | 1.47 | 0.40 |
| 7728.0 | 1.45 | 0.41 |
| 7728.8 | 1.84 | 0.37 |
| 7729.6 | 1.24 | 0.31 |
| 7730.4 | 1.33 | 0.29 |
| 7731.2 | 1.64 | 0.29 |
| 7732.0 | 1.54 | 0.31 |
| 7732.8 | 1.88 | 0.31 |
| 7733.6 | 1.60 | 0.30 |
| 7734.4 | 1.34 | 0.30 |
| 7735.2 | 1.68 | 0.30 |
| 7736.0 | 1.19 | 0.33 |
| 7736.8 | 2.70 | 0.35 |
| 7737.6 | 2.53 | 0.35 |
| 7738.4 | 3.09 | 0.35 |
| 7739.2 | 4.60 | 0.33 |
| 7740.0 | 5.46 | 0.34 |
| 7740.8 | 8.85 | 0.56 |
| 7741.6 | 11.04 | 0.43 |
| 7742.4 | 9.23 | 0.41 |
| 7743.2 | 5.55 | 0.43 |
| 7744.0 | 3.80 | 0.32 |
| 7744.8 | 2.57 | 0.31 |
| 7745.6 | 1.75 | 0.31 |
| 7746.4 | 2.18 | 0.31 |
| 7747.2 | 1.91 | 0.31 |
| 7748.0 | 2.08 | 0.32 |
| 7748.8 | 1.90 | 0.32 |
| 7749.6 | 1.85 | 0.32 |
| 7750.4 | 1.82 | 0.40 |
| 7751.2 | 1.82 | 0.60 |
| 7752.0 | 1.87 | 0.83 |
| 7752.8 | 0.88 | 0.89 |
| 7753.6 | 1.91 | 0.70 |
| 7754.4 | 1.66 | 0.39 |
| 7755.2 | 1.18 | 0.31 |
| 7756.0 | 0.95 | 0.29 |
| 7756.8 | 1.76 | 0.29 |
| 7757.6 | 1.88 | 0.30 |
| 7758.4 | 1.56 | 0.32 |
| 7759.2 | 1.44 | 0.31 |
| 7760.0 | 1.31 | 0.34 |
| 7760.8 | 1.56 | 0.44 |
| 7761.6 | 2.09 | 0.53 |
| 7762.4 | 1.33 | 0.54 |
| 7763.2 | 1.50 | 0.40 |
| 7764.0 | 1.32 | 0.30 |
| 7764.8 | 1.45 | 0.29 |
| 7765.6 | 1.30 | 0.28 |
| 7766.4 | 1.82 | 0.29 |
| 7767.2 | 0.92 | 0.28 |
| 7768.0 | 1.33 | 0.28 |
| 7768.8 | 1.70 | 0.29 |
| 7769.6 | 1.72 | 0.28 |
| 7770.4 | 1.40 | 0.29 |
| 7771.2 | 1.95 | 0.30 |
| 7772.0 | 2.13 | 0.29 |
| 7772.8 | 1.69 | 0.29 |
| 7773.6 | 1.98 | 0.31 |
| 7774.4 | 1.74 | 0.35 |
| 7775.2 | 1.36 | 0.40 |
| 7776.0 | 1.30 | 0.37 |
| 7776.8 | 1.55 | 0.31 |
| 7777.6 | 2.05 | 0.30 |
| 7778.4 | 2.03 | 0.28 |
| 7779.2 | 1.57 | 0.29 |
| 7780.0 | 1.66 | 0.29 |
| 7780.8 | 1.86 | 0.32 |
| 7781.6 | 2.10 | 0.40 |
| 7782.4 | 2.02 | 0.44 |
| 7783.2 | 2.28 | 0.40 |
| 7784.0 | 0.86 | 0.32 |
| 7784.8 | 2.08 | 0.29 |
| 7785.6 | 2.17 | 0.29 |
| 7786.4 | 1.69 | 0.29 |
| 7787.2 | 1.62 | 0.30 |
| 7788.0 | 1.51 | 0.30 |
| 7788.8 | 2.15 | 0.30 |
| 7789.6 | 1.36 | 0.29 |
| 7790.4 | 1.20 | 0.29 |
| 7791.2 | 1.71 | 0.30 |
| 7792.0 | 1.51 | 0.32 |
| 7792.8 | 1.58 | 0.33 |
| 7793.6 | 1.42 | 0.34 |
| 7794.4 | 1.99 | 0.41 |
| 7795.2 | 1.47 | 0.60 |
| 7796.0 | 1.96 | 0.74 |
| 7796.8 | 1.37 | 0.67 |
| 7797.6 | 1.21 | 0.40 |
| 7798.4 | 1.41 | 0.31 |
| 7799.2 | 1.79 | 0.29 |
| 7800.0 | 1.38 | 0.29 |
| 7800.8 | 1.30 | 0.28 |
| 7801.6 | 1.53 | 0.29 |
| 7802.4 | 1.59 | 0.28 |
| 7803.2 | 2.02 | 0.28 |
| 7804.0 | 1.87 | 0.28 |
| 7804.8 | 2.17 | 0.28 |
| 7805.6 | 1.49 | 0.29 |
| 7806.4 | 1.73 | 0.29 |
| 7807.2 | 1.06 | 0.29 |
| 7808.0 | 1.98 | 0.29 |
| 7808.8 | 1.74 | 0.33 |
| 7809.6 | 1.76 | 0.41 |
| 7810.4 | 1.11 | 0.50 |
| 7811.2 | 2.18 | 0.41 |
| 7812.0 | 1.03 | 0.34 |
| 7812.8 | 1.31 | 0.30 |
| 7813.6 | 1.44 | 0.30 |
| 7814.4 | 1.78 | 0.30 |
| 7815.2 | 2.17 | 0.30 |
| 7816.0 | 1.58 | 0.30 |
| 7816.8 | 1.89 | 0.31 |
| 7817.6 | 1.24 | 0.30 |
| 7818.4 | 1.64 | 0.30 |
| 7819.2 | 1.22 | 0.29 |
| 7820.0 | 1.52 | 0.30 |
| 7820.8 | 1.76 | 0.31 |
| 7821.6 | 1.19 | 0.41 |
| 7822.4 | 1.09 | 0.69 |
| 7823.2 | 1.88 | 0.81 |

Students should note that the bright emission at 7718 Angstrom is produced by H-alpha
